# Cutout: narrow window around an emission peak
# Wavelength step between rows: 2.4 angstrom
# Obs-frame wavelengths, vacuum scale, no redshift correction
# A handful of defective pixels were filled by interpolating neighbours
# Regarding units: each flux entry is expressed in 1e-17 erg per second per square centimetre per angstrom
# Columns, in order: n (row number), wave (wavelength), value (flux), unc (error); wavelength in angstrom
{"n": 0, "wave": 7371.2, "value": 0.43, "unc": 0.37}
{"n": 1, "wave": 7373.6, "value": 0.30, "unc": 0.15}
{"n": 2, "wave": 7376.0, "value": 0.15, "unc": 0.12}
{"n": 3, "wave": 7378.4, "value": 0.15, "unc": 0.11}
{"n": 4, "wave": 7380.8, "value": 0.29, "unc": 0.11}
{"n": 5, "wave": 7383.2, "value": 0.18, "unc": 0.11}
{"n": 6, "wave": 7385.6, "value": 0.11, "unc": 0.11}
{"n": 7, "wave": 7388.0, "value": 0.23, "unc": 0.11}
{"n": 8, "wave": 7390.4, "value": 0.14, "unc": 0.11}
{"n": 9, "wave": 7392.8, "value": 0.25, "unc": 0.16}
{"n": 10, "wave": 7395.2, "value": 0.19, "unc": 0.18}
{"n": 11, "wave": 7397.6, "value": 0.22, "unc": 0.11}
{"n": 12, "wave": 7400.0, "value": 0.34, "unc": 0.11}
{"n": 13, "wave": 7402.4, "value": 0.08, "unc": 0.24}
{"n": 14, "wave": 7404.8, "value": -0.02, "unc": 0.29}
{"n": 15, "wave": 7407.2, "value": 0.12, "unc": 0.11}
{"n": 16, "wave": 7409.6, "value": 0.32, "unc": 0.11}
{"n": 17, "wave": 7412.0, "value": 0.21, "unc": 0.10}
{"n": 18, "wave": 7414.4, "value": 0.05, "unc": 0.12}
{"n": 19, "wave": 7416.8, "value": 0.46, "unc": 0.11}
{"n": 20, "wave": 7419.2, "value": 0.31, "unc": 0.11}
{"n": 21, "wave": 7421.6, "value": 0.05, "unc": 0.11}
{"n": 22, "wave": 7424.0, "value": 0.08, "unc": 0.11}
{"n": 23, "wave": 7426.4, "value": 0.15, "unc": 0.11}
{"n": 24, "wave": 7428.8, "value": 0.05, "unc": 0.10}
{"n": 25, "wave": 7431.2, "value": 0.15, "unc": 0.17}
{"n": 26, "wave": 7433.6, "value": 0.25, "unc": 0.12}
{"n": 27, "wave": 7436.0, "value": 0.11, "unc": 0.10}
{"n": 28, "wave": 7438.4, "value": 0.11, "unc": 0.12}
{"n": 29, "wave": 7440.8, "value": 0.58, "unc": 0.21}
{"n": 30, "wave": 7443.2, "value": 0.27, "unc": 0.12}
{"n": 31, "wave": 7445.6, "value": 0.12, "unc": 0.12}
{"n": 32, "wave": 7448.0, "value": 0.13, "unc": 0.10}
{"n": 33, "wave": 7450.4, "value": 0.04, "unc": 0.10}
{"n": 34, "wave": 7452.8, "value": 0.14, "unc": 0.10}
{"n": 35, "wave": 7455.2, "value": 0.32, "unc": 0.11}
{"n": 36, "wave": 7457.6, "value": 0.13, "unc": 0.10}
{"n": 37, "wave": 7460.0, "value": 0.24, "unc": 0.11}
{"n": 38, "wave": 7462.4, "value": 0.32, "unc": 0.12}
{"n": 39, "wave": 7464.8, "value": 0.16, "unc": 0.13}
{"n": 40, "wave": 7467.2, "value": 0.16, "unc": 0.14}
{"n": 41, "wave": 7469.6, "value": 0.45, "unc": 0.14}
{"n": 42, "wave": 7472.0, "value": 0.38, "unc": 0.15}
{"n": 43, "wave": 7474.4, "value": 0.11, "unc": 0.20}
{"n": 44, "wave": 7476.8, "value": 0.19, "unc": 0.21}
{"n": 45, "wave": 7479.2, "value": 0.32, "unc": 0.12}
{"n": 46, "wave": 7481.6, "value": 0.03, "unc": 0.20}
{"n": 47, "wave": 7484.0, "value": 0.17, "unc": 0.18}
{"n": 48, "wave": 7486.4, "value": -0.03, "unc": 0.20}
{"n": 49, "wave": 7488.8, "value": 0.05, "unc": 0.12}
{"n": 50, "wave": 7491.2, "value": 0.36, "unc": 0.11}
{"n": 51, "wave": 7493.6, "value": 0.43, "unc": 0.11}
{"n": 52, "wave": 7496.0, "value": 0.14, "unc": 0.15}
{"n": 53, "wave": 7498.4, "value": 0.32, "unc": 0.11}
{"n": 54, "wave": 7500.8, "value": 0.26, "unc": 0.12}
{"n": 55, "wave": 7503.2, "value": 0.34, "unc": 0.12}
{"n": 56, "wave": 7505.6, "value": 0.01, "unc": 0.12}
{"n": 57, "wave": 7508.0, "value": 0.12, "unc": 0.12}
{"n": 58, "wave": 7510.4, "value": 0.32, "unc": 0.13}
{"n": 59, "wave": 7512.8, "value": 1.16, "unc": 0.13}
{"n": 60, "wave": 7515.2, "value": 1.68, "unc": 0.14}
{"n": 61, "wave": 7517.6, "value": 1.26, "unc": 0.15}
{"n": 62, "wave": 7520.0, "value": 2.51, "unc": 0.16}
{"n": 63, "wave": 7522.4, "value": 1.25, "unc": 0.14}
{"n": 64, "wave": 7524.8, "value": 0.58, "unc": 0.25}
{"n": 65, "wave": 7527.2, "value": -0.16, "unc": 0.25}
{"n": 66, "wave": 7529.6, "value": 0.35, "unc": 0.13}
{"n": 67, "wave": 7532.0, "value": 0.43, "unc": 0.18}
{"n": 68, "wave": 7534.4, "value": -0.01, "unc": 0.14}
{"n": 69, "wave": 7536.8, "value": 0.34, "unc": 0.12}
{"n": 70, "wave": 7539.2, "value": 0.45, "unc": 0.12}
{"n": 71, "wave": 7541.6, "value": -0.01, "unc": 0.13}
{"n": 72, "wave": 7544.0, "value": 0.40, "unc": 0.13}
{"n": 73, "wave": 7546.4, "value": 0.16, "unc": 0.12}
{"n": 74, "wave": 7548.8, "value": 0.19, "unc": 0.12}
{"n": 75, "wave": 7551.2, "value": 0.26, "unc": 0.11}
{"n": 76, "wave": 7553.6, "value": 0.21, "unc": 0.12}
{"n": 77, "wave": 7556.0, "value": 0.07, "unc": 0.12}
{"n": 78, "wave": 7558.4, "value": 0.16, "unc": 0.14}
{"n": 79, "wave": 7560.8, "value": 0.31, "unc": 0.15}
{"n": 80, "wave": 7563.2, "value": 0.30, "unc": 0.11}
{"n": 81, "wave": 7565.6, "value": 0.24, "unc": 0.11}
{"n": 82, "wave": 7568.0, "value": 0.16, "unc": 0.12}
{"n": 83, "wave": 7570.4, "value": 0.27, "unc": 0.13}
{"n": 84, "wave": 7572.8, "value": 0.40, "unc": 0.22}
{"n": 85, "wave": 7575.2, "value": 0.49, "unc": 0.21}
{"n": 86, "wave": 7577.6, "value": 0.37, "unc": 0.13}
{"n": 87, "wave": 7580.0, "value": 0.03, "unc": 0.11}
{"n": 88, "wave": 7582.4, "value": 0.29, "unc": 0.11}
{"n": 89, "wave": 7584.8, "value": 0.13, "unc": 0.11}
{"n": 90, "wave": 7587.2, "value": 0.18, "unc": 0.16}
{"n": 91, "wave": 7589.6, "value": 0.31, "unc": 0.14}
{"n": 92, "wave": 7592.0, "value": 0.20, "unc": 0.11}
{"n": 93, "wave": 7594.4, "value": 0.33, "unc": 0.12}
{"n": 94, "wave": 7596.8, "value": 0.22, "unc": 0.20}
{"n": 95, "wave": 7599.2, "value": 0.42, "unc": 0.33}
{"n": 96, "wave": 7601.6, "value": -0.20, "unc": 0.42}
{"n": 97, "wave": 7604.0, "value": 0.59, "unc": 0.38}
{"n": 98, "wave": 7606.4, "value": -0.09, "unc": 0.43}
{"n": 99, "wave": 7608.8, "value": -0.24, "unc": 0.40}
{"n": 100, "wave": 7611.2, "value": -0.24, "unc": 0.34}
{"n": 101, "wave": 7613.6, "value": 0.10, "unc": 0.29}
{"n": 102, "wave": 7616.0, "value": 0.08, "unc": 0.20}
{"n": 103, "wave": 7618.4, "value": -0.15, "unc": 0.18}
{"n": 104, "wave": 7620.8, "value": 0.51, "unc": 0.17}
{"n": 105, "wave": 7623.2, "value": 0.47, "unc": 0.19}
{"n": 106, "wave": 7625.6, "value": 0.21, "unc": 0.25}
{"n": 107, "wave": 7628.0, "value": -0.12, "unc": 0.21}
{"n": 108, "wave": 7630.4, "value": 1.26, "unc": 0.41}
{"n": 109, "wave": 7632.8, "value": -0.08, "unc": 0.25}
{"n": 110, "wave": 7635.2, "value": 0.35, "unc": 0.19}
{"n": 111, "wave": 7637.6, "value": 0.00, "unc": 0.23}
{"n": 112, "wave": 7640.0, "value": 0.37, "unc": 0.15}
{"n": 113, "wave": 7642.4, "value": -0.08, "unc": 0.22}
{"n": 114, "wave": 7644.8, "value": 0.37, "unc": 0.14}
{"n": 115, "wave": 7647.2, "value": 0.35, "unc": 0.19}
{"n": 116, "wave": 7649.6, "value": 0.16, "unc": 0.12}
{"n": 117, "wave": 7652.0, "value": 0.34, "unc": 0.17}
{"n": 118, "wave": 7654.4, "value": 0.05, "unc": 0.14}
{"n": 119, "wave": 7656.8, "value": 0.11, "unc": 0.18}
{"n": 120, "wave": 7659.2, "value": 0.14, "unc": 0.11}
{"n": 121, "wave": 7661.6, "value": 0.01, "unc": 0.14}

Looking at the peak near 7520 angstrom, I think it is [O II] 3727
